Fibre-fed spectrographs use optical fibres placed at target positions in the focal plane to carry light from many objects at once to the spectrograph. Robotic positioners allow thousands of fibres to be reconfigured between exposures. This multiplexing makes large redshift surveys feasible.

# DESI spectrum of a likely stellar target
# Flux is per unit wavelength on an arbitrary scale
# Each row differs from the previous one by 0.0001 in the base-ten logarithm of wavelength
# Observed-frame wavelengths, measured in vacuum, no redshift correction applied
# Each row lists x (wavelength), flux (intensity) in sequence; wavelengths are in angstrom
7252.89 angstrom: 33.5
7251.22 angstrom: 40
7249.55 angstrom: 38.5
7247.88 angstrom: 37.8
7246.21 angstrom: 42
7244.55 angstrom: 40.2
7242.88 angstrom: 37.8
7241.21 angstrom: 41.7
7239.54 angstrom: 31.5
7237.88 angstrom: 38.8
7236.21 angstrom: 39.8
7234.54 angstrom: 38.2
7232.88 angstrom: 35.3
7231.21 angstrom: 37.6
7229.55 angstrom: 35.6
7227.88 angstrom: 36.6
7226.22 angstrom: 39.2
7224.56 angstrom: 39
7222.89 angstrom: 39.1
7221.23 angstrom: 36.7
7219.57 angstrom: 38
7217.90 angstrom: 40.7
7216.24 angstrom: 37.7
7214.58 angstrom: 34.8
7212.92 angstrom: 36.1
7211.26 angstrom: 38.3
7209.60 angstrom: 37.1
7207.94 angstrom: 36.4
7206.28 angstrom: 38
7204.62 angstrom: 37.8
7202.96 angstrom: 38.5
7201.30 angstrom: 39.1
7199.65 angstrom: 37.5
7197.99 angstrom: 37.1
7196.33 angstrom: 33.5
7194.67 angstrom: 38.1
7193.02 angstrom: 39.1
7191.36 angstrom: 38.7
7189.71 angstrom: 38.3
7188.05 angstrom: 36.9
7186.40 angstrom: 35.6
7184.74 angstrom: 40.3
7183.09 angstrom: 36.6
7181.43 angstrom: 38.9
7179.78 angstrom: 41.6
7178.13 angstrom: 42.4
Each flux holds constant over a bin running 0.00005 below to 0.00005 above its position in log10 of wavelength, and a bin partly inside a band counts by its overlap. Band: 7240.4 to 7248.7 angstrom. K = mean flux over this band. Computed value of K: 39.9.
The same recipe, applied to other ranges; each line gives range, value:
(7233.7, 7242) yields 38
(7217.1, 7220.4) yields 39.3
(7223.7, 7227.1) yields 39.1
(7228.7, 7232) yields 36.6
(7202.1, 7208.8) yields 37.7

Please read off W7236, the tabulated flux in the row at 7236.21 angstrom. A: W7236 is 39.8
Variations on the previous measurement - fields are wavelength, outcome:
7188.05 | 36.9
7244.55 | 40.2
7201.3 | 39.1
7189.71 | 38.3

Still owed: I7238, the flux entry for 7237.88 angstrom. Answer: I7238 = 38.8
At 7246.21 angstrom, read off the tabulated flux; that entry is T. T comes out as 42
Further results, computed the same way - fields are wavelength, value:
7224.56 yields 39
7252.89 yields 33.5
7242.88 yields 37.8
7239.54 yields 31.5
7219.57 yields 38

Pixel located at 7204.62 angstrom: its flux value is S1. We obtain 37.8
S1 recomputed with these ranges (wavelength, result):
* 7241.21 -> 41.7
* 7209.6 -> 37.1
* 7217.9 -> 40.7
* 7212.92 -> 36.1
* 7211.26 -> 38.3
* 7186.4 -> 35.6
